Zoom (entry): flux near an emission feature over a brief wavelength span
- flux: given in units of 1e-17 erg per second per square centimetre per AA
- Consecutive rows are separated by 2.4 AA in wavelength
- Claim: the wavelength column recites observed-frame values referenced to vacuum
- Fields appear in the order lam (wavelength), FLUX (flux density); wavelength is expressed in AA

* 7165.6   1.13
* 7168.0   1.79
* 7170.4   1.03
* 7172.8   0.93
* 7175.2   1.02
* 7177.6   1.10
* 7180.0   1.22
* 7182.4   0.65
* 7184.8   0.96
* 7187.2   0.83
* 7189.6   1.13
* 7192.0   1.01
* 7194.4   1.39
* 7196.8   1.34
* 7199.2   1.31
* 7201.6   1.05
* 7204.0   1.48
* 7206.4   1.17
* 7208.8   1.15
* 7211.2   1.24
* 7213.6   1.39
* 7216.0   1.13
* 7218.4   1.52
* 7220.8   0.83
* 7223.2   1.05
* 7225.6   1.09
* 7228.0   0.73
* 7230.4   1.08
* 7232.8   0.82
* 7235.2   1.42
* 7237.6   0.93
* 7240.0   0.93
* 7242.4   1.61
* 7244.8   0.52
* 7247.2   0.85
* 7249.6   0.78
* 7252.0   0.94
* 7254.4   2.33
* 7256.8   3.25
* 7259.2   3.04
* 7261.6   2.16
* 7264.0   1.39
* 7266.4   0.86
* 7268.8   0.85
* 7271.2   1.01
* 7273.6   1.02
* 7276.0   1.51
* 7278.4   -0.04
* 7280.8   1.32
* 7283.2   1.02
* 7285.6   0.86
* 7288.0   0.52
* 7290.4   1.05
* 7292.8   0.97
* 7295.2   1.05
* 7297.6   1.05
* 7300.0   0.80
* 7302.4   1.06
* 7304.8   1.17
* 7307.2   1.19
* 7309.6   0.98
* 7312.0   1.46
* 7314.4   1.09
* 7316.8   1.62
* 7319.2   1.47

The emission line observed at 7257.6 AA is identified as H-beta 4861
